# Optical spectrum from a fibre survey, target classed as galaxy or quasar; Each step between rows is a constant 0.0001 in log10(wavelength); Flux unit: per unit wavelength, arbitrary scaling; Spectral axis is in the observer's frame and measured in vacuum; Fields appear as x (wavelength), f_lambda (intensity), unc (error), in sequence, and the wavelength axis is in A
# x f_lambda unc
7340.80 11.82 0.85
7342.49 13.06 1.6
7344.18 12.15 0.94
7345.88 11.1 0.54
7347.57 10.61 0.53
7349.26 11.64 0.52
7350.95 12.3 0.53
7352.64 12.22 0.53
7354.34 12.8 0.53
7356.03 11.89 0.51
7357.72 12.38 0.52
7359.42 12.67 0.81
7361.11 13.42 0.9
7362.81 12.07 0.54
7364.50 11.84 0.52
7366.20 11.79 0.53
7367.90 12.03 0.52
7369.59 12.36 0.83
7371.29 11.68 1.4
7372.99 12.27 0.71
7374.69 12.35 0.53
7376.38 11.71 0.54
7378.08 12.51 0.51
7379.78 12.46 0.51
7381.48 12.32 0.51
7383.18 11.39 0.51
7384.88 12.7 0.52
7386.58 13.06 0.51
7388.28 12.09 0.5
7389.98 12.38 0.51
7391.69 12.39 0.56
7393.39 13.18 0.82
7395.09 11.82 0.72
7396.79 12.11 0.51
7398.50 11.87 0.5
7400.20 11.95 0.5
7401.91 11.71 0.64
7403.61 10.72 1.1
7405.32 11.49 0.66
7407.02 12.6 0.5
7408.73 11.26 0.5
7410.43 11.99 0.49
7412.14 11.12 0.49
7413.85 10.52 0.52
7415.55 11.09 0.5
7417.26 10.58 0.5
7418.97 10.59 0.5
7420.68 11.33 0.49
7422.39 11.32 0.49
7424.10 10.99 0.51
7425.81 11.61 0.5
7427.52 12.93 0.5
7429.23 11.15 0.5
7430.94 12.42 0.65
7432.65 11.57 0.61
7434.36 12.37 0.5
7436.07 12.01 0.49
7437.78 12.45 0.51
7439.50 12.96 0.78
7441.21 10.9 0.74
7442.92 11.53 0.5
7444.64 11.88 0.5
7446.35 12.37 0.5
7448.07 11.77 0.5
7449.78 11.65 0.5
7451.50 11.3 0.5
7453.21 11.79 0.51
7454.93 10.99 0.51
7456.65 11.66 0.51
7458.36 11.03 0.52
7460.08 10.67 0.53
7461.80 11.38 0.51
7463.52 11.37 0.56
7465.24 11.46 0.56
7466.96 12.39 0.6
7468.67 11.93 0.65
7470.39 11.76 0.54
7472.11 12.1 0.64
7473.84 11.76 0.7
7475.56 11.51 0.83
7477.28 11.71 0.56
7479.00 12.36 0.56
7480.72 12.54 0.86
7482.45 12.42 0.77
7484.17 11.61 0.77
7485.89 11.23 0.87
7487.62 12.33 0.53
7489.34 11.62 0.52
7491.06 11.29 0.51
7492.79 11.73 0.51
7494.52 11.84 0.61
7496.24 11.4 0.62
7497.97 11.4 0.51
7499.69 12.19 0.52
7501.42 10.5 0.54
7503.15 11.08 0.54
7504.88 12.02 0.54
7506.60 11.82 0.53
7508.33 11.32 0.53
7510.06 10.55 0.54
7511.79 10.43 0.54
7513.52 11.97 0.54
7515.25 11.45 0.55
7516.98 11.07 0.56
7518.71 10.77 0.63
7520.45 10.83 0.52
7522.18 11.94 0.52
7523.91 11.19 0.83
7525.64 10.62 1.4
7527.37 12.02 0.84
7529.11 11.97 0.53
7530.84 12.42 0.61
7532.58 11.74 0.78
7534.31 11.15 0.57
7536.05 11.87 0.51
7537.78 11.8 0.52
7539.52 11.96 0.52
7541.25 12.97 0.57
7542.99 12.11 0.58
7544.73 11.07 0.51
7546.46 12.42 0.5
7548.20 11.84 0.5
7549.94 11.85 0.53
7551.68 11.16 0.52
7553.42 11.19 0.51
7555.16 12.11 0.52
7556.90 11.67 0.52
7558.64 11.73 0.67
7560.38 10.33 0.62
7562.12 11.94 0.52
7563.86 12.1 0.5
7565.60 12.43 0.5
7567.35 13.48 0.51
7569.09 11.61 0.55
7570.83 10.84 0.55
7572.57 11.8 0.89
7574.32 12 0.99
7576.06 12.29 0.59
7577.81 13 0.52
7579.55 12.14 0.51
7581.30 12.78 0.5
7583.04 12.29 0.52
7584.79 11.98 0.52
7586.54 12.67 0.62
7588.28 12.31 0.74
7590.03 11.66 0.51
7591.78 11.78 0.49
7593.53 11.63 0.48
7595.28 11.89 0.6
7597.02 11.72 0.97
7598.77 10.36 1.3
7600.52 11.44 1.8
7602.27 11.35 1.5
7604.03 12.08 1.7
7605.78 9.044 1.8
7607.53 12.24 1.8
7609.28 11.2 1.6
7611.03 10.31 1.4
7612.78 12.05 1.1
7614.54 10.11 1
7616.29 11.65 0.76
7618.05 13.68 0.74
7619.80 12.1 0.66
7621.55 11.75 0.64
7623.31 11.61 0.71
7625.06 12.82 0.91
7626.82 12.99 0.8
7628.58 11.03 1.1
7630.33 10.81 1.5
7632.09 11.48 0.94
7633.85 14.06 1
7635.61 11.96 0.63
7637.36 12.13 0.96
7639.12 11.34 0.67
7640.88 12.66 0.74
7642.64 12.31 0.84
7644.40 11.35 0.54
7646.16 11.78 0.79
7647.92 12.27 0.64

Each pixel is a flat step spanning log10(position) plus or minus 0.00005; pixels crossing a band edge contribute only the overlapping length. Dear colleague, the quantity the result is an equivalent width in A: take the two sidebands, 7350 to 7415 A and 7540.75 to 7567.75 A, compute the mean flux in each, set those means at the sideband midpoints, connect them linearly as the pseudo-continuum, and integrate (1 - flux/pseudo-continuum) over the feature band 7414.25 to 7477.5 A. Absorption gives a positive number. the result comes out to 2.00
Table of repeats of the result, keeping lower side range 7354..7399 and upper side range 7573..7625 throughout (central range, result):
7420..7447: 0.6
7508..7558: 1.5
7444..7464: 1.0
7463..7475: 0.2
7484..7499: 0.5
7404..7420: 1.3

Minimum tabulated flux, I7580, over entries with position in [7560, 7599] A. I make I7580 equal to 10.33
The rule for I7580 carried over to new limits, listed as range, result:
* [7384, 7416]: 10.52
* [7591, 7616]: 9.044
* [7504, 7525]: 10.43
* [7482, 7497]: 11.23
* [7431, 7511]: 10.5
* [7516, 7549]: 10.62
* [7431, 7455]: 10.9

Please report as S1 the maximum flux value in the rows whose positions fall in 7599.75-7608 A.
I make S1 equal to 12.24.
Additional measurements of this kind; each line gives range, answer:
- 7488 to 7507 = 12.19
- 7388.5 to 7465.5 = 13.18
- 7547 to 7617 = 13.48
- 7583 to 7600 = 12.67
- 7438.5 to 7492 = 12.96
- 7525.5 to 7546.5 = 12.97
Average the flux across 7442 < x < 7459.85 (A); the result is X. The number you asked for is 11.6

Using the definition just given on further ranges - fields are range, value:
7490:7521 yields 11.3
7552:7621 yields 11.8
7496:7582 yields 11.7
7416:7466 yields 11.6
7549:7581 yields 11.9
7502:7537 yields 11.4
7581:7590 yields 12.3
